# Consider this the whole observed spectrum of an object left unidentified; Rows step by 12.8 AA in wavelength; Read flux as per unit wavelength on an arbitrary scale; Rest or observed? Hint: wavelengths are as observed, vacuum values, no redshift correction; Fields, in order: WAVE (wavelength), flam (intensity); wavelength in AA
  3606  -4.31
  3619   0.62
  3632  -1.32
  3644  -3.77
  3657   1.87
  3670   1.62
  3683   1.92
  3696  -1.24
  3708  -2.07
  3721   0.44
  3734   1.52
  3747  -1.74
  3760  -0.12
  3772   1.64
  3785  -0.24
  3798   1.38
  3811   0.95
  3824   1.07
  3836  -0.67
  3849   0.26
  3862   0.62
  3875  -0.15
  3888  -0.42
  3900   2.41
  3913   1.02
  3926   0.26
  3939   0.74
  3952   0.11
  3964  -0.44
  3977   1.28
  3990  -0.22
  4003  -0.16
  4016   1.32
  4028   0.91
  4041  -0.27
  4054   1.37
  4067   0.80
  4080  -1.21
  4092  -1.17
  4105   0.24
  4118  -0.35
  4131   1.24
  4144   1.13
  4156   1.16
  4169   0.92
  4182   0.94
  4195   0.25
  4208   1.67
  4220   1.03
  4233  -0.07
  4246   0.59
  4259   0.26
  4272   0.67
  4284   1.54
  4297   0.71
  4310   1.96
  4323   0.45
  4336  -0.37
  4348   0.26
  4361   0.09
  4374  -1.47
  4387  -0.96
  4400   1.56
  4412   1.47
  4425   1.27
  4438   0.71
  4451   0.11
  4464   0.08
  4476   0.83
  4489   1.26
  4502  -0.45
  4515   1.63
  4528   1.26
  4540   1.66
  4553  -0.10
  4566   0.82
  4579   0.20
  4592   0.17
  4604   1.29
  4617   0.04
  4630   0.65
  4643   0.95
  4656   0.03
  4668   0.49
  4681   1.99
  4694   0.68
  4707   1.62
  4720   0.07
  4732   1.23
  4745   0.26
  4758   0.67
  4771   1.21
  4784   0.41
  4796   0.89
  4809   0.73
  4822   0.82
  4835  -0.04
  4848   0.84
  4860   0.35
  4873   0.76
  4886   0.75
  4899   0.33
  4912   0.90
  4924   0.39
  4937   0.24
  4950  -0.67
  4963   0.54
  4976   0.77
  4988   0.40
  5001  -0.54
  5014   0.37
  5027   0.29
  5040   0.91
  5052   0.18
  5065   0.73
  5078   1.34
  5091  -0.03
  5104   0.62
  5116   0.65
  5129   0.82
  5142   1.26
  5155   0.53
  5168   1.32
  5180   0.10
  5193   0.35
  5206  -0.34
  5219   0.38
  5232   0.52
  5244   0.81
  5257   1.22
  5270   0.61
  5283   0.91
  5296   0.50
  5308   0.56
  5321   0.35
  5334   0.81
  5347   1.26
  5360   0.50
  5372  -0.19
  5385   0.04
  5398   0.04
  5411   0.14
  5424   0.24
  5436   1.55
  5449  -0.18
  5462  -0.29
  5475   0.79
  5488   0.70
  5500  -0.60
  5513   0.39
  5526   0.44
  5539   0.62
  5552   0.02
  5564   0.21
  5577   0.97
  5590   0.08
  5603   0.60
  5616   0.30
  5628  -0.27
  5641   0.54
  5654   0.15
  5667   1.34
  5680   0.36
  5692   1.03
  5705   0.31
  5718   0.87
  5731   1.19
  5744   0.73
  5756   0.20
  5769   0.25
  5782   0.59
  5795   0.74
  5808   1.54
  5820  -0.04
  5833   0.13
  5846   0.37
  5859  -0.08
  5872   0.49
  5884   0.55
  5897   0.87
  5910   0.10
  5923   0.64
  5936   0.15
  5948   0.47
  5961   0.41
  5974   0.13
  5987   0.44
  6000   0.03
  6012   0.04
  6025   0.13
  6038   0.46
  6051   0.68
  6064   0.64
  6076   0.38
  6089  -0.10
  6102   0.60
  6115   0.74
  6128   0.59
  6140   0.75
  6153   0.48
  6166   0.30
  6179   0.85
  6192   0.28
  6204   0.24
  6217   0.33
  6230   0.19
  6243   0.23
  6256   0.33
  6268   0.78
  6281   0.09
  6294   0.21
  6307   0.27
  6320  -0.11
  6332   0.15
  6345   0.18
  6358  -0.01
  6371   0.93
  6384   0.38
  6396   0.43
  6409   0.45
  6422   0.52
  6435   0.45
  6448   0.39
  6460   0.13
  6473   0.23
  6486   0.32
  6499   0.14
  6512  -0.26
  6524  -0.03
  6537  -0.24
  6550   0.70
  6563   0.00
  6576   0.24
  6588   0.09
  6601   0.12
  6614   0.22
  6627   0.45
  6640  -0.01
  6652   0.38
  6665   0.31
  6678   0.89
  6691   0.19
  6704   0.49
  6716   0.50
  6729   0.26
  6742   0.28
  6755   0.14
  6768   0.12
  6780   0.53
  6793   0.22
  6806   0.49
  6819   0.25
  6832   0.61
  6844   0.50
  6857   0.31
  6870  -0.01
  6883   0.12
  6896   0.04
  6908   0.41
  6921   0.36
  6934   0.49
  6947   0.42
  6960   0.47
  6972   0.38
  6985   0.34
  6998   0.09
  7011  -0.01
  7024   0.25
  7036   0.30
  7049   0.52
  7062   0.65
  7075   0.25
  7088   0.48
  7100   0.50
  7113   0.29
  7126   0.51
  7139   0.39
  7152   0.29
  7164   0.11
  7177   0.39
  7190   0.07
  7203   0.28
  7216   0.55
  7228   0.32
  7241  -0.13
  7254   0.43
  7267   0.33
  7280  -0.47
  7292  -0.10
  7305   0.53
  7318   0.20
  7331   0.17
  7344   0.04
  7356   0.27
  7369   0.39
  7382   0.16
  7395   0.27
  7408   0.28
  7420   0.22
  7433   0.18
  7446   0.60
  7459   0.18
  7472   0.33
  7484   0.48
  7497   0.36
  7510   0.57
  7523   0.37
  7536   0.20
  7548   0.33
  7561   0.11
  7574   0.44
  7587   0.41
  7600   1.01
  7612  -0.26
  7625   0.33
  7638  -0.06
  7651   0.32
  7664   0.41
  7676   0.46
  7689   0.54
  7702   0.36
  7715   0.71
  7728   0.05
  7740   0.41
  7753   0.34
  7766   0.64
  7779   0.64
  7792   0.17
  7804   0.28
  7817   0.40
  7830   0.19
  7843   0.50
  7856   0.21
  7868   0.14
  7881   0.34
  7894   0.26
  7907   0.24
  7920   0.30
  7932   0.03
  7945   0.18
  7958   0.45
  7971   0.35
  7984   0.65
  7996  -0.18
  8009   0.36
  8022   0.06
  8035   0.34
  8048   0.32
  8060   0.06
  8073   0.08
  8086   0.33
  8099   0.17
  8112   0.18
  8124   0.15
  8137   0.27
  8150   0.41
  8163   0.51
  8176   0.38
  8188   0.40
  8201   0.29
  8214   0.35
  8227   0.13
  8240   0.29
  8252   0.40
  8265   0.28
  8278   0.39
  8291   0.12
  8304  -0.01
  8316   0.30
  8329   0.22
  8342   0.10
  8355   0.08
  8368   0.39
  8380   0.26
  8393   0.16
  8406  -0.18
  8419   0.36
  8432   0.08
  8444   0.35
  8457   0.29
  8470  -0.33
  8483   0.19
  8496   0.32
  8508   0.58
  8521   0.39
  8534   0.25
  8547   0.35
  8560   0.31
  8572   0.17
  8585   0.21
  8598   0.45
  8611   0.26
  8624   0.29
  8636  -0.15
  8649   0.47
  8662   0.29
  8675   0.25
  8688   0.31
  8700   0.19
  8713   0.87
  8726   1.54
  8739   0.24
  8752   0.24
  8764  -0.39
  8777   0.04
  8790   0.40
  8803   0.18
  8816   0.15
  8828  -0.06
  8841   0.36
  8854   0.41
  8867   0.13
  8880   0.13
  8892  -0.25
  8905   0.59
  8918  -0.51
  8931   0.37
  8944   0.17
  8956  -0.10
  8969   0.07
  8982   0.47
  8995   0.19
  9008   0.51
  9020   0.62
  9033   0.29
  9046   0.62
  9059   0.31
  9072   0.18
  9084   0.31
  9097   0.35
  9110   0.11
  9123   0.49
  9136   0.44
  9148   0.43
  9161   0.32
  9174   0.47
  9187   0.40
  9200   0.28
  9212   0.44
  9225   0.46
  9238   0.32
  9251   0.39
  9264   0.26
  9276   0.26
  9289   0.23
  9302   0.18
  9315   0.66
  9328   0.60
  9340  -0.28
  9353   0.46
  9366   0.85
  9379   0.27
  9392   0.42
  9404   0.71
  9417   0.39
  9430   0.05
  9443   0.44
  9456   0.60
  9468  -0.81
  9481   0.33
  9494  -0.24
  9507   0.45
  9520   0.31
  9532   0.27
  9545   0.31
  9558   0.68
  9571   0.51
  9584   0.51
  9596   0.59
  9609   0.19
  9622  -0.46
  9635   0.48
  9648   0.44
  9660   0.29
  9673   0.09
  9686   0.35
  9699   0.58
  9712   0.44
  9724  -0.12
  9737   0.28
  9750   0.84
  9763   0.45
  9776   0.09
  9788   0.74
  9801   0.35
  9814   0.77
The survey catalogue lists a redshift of 1.34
